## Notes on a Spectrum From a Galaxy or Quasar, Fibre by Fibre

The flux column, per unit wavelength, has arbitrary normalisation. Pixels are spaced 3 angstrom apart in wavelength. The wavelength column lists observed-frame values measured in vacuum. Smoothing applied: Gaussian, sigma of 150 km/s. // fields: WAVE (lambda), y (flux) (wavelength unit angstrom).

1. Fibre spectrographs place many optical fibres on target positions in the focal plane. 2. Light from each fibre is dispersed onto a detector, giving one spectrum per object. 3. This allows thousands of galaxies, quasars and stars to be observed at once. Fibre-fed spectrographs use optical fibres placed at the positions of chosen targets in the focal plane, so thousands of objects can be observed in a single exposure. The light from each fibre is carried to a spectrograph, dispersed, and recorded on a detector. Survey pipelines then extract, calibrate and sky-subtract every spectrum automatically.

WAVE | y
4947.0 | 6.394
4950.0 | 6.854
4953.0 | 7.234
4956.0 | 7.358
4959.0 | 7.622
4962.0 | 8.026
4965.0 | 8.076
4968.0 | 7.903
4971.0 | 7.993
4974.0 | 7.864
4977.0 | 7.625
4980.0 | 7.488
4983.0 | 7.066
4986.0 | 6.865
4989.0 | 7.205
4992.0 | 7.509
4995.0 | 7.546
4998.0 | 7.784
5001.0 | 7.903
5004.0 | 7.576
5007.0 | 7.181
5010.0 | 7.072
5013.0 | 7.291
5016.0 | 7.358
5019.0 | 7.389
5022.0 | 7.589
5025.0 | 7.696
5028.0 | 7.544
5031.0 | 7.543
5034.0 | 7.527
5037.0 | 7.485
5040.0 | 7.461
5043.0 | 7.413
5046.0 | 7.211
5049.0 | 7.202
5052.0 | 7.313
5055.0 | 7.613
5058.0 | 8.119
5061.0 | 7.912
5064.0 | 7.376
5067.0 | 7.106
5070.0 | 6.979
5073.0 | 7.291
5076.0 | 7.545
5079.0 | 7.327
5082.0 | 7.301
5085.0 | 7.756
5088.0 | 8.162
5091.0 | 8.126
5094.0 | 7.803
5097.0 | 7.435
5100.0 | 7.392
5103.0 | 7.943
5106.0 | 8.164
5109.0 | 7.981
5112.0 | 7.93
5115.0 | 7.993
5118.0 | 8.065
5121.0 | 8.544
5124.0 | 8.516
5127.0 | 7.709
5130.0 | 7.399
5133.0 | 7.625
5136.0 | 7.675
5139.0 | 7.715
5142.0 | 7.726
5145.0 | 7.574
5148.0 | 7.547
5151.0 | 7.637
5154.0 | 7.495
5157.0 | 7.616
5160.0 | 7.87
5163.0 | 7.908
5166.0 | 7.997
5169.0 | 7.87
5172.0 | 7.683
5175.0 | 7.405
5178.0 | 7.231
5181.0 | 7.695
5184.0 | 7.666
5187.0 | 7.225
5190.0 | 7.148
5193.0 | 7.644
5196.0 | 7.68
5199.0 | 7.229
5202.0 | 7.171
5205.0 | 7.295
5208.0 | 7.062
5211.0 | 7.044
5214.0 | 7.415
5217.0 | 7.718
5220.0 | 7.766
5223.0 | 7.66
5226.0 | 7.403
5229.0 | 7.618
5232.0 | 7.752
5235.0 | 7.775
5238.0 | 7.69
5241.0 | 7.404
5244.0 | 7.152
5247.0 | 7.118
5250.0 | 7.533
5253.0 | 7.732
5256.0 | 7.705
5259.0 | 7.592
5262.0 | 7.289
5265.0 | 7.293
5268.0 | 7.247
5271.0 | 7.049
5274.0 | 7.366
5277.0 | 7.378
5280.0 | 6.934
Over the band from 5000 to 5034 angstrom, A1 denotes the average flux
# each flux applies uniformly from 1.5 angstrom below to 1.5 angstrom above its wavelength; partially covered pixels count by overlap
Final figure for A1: 7.46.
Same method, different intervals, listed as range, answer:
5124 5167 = 7.7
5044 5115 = 7.61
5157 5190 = 7.63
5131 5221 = 7.54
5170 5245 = 7.47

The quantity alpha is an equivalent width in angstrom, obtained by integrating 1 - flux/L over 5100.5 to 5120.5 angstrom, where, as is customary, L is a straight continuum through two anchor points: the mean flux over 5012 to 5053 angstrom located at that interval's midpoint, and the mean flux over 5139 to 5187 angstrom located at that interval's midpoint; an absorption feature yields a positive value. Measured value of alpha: -1.2 angstrom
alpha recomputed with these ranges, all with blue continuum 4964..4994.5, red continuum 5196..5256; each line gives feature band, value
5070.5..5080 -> 0.2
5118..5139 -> -1.2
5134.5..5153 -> -0.4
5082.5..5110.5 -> -1.2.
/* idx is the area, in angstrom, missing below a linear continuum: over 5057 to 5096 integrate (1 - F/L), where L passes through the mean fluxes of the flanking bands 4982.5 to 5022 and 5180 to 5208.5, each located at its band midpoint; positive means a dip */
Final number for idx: -1.1 angstrom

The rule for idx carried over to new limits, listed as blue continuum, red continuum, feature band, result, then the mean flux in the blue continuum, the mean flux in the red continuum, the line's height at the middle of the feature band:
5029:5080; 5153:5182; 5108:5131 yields -1.4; 7.44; 7.68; 7.58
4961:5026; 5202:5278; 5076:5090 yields -0.3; 7.54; 7.44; 7.5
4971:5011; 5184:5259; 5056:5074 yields 0.0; 7.46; 7.46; 7.46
